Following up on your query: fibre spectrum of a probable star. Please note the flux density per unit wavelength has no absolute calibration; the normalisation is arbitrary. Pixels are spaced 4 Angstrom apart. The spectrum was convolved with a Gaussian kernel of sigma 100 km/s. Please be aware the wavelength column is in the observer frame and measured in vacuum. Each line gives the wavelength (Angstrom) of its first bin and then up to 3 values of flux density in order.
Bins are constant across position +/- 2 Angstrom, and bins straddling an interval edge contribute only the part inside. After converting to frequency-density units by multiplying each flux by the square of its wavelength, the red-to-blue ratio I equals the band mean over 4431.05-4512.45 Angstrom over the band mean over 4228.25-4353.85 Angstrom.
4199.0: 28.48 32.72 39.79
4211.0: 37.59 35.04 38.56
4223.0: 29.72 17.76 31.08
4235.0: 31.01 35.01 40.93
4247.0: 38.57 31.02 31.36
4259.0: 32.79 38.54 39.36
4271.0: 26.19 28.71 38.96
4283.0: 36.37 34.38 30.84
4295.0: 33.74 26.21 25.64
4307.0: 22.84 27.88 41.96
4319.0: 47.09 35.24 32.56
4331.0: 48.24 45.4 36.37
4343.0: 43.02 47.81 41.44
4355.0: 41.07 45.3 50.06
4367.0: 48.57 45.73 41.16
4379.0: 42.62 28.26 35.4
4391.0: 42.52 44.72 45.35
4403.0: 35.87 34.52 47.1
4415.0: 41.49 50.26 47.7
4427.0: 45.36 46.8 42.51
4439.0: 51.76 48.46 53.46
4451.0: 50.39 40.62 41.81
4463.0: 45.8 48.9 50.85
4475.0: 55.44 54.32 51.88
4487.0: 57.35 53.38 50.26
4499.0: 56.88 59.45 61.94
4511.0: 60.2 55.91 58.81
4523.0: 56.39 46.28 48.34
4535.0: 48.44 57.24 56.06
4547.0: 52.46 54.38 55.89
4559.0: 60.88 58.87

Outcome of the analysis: 1.58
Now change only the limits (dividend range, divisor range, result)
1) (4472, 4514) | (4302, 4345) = 1.62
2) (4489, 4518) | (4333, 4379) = 1.38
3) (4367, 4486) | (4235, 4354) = 1.35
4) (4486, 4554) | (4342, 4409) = 1.40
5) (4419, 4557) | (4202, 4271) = 1.72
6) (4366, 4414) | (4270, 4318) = 1.35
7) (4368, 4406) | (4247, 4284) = 1.26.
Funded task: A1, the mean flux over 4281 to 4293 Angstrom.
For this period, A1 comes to 33.9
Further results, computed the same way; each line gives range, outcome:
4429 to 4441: 47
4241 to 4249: 39.8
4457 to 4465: 43.8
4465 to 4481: 52.4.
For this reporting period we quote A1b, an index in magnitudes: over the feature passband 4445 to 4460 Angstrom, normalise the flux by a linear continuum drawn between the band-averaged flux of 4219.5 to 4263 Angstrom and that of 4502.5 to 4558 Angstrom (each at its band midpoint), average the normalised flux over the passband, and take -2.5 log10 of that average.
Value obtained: 0.05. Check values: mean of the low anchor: 32.5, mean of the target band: 46.9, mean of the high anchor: 55.1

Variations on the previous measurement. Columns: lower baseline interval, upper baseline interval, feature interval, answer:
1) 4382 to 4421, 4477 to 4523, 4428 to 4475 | 0.02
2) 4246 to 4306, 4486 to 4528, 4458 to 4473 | 0.11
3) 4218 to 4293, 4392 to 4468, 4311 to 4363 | -0.08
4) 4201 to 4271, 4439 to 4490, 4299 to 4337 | 0.12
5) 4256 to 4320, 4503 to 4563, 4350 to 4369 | -0.15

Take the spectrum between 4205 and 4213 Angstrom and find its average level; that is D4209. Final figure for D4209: 38.7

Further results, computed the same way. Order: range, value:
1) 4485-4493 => 55.4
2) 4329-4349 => 44.2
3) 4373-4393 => 38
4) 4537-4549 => 55.3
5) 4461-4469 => 47.3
